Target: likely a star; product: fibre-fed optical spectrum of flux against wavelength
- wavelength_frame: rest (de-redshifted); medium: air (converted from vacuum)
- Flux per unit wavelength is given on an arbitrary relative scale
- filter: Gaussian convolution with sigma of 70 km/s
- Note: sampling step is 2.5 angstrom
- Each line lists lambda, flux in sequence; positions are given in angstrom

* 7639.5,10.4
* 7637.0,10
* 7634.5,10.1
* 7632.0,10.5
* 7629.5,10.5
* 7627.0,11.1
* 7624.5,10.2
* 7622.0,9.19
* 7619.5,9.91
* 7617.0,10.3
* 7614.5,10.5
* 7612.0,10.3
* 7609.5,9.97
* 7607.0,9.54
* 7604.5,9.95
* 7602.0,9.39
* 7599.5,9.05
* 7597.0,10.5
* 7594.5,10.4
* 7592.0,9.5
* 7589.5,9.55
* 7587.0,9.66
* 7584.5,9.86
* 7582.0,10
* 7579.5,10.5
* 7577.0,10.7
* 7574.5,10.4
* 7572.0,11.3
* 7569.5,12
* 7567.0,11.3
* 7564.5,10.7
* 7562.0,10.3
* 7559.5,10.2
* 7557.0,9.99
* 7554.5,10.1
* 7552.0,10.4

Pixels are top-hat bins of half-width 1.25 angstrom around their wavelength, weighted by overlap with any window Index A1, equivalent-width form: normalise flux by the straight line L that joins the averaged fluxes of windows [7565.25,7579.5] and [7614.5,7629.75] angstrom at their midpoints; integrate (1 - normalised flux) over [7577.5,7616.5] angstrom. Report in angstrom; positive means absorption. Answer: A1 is 2.6 angstrom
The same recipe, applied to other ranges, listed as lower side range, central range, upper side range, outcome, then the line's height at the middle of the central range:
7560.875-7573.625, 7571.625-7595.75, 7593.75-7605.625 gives 0.7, 10.5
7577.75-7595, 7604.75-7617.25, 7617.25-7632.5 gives 0.0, 10.1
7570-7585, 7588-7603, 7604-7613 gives 0.7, 10.2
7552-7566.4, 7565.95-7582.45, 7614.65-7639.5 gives -1.0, 10.3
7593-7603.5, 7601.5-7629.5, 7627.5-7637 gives 0.1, 10.1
